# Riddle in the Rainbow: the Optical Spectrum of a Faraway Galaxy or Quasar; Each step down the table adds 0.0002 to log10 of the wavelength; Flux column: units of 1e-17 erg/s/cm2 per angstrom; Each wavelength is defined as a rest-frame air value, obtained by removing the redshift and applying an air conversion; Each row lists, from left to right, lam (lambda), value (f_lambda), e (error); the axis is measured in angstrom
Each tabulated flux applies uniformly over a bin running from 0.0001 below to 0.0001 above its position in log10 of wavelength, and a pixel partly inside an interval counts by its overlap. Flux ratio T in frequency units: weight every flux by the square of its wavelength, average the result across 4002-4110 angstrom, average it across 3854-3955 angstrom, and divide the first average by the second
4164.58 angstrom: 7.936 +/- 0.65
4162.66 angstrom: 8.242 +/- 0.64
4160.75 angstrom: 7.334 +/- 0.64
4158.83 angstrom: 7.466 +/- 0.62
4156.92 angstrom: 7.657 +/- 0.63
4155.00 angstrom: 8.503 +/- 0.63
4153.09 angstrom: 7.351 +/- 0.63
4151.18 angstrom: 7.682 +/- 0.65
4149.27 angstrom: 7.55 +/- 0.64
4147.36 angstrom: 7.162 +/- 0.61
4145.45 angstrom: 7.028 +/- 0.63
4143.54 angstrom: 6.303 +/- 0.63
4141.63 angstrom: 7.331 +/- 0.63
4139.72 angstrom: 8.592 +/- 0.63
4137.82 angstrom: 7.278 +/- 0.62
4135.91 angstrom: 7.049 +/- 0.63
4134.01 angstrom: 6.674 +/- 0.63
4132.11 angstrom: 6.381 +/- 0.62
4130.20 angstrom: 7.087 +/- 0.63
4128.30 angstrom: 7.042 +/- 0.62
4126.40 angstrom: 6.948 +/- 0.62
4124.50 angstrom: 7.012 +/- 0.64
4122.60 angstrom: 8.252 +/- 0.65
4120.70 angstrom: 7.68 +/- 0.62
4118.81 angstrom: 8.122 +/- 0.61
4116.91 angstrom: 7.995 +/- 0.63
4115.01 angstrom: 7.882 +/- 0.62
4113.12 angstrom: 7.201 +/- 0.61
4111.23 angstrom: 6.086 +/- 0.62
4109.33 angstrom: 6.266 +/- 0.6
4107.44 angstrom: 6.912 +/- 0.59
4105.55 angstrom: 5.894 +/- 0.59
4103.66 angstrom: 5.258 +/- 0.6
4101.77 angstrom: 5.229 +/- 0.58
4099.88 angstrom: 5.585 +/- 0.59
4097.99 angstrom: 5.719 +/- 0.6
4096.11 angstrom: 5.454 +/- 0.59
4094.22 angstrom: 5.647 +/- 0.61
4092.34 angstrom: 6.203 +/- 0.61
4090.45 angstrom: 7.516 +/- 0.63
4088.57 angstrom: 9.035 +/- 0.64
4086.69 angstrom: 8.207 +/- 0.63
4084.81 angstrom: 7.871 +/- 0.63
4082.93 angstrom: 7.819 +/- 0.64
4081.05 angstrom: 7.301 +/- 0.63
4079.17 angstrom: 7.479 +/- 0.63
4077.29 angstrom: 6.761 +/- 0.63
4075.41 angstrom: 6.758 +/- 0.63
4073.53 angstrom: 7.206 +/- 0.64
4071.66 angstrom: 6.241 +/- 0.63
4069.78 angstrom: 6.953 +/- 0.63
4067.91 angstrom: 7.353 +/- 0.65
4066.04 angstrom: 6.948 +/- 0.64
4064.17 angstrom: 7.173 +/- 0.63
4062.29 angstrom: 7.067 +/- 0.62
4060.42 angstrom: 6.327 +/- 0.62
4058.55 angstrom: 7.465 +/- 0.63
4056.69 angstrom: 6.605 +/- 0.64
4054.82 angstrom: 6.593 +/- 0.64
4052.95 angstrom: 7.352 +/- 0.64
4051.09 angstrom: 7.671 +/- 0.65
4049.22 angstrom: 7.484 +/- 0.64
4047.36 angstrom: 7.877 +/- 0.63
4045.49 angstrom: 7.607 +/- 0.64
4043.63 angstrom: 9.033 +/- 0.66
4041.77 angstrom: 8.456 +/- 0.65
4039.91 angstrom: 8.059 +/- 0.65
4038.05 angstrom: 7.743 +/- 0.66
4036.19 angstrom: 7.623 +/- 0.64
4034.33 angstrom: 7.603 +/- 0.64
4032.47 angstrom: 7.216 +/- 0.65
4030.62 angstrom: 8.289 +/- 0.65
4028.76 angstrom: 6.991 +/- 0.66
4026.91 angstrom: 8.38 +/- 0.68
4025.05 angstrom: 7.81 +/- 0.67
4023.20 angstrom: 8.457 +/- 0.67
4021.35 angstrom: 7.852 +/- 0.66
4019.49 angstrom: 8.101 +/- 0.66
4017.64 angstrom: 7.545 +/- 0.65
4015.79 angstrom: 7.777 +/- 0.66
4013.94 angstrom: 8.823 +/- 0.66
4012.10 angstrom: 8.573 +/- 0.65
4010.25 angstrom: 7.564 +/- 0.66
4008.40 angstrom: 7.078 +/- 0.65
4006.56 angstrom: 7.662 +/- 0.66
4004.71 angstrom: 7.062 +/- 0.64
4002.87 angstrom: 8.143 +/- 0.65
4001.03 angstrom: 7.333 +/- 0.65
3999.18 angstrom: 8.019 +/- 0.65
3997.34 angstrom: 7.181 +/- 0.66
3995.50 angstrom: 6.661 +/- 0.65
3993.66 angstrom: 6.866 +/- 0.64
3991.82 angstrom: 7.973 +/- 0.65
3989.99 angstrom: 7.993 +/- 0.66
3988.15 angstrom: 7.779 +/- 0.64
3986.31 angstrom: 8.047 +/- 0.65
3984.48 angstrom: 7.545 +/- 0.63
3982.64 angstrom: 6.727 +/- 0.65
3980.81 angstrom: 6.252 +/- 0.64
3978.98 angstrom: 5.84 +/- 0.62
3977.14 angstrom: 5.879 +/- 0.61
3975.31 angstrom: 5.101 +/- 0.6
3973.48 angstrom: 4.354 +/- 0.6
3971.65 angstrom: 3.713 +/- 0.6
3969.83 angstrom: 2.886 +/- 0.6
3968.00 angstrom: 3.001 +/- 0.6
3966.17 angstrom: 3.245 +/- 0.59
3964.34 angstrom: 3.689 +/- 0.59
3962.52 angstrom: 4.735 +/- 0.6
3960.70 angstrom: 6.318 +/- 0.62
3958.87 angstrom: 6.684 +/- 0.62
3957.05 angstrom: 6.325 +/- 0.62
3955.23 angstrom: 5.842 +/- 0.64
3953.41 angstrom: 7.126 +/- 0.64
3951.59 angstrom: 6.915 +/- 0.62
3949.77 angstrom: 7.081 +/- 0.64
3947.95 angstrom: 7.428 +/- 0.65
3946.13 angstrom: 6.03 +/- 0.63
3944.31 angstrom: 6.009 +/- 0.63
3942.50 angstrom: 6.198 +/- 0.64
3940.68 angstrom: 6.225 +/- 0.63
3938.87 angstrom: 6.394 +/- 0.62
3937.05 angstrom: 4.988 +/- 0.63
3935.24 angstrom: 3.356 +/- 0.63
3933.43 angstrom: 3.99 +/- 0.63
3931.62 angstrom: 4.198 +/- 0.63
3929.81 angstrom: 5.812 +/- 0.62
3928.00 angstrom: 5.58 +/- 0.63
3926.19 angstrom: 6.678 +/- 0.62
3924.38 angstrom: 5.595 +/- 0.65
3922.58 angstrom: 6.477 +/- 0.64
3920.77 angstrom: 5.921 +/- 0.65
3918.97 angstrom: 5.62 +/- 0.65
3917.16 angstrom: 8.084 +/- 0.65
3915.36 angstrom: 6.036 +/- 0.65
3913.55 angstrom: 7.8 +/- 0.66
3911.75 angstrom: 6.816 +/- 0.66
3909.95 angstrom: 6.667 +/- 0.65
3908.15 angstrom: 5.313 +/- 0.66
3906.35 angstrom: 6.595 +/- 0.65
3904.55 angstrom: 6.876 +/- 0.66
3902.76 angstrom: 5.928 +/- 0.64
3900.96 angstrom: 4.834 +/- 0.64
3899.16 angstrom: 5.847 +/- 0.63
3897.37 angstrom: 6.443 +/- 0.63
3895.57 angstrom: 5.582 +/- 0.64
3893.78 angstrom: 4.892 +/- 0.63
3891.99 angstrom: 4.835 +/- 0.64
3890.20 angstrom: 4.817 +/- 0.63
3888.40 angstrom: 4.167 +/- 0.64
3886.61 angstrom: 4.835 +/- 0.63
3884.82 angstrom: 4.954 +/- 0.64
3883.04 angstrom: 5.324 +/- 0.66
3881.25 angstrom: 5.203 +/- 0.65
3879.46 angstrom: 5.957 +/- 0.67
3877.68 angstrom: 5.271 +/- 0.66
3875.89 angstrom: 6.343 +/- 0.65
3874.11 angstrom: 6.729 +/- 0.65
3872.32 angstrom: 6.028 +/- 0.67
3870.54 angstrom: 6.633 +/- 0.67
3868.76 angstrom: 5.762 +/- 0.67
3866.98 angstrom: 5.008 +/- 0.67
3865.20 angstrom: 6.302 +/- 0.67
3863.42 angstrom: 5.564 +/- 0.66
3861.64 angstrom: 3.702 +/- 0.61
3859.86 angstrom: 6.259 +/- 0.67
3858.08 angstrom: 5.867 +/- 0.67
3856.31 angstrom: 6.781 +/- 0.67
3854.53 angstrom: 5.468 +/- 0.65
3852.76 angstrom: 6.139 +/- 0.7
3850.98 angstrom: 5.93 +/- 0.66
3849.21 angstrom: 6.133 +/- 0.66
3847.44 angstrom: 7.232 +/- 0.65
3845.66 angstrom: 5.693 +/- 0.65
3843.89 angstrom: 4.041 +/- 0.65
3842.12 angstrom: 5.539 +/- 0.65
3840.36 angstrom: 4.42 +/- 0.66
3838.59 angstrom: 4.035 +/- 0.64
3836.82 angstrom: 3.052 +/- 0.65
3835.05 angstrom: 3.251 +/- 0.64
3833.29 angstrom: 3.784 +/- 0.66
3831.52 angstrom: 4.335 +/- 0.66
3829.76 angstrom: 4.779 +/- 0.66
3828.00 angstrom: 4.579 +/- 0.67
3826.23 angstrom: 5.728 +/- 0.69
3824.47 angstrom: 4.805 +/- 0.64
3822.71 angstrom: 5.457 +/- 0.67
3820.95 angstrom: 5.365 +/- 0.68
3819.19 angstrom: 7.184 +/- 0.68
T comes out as 1.3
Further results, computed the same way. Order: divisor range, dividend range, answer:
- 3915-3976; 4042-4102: 1.37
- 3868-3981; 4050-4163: 1.37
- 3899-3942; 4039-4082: 1.33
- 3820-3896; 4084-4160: 1.53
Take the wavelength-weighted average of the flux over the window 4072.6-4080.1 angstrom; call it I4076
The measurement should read 7.04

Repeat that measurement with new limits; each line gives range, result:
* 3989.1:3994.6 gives 7.61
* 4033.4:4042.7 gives 7.9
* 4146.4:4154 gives 7.44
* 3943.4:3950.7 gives 6.64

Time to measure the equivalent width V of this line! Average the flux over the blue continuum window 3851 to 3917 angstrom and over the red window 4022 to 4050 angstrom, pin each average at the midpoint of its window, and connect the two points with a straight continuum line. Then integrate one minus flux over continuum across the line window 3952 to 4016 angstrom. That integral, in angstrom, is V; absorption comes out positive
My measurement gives 6.9 angstrom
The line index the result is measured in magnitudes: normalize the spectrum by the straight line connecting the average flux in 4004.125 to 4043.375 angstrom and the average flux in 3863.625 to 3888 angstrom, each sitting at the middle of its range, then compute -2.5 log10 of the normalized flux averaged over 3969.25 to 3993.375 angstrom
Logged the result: 0.167 mag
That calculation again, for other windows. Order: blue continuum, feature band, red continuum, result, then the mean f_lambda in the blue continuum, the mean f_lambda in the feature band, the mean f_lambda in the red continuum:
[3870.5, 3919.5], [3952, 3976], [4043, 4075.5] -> 0.29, 5.86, 4.89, 7.2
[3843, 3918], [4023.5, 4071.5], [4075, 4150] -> -0.13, 5.82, 7.5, 6.99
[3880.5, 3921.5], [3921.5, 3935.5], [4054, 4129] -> 0.13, 5.8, 5.3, 6.93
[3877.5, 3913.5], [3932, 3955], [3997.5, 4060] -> 0.08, 5.62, 5.93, 7.73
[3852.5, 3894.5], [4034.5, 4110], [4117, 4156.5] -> -0.02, 5.53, 7.05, 7.37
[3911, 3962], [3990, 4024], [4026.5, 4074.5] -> -0.12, 6.11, 7.71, 7.42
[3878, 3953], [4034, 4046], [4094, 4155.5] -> -0.24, 5.82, 8.05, 6.92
